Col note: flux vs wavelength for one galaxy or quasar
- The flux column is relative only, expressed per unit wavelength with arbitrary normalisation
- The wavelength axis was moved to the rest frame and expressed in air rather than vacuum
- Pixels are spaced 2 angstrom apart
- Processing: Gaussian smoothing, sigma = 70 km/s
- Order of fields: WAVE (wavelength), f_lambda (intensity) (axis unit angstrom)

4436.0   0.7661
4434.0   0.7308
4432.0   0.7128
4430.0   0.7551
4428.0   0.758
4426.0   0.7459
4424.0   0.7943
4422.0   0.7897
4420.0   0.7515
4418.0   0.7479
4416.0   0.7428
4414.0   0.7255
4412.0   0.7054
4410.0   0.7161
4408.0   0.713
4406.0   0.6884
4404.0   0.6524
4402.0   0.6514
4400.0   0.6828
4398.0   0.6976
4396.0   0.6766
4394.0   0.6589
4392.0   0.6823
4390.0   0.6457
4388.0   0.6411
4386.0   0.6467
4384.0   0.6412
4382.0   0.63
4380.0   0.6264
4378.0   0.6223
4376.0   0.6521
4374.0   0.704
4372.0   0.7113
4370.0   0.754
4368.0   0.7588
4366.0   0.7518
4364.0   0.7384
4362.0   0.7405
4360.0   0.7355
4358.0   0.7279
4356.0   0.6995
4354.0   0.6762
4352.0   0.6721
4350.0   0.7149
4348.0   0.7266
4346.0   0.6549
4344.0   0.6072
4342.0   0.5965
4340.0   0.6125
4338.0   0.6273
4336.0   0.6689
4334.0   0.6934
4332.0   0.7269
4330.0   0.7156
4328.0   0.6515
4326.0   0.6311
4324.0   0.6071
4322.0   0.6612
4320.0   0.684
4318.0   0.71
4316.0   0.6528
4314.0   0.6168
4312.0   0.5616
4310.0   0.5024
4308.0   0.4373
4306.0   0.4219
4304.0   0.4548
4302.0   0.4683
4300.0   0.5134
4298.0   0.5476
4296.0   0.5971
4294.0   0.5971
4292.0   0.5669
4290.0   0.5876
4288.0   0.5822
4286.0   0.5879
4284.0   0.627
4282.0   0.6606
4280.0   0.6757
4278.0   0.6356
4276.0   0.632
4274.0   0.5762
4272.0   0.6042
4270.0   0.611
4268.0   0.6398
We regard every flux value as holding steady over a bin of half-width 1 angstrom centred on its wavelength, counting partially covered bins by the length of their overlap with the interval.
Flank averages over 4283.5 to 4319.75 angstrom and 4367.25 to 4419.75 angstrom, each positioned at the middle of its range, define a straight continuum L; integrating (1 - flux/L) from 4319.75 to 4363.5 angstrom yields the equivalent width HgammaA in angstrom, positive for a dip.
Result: -4.36 angstrom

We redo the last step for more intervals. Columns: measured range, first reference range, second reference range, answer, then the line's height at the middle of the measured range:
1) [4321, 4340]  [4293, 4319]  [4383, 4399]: -2.75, 0.578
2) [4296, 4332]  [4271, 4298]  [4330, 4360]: 3.29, 0.641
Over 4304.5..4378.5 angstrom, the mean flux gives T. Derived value 0.659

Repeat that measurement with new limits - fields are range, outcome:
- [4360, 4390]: 0.687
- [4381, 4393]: 0.648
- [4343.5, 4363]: 0.698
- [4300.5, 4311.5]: 0.464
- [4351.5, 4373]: 0.725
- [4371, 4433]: 0.696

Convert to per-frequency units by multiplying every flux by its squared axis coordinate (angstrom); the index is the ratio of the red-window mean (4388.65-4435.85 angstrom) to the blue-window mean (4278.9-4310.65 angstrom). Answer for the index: 1.37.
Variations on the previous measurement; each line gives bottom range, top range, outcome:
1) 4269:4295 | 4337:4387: 1.16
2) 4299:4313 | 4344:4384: 1.49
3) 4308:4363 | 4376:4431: 1.09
